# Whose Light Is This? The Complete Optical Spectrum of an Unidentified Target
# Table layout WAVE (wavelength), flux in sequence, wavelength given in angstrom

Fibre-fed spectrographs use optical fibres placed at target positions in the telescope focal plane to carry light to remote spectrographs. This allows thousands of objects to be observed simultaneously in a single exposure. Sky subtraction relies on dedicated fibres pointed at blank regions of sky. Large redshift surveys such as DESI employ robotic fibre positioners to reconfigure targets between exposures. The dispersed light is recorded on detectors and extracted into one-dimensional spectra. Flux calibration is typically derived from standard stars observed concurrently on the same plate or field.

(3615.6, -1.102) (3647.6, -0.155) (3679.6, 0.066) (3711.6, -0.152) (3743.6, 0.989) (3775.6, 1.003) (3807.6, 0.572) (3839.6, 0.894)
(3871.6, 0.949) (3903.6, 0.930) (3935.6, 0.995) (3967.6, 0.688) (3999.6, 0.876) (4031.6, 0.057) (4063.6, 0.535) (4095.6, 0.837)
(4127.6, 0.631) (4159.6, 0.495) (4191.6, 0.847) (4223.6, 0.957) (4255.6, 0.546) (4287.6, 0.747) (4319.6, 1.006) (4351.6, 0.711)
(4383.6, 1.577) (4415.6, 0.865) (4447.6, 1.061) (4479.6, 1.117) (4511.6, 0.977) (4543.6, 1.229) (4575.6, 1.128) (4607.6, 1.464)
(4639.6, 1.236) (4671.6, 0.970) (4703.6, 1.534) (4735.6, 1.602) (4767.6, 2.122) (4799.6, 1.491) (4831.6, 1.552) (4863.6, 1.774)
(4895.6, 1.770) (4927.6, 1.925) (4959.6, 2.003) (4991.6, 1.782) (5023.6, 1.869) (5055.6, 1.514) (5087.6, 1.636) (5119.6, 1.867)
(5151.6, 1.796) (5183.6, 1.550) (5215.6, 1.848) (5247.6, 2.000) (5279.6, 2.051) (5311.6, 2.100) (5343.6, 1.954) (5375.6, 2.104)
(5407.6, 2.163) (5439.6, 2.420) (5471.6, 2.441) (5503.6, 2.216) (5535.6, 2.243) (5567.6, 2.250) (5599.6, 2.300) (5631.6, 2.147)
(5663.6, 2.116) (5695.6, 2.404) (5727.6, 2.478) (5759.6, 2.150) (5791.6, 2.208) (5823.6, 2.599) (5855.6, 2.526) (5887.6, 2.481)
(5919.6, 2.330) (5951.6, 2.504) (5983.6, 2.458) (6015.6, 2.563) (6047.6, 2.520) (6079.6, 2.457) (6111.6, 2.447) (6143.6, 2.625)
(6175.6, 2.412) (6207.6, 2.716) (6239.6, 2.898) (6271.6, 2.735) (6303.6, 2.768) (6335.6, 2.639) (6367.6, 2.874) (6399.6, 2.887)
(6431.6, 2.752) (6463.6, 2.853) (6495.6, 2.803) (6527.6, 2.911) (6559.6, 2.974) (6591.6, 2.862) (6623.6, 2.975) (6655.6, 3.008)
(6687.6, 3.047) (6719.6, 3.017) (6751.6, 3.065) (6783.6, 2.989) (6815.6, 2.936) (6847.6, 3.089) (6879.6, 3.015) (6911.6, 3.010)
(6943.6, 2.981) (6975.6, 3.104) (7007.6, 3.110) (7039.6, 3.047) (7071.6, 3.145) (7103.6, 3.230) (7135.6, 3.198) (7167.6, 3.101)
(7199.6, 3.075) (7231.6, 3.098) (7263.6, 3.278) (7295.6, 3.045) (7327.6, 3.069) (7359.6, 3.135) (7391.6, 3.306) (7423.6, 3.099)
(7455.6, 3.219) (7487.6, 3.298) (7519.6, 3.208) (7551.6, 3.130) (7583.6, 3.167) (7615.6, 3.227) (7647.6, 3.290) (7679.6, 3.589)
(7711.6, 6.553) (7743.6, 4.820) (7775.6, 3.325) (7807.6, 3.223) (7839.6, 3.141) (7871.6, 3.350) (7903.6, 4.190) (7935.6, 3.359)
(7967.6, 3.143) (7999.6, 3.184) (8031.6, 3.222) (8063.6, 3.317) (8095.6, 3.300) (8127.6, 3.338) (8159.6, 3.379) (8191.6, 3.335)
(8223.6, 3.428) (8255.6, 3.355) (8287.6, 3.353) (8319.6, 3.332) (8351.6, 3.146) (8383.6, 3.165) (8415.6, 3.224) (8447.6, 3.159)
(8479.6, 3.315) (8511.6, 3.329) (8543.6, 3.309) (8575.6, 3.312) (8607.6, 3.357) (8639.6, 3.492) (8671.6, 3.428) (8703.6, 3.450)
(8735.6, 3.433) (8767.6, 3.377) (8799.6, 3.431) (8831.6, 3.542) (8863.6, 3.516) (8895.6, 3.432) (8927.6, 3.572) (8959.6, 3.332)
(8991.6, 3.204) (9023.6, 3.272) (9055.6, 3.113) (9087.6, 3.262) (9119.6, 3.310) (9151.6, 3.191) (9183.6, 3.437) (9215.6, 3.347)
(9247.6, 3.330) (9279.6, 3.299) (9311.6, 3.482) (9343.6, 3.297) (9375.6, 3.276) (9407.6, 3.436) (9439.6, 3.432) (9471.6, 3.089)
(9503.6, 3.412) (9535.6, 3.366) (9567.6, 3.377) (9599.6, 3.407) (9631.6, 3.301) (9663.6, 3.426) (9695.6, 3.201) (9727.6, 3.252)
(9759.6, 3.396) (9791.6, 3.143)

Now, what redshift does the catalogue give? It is 0.175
